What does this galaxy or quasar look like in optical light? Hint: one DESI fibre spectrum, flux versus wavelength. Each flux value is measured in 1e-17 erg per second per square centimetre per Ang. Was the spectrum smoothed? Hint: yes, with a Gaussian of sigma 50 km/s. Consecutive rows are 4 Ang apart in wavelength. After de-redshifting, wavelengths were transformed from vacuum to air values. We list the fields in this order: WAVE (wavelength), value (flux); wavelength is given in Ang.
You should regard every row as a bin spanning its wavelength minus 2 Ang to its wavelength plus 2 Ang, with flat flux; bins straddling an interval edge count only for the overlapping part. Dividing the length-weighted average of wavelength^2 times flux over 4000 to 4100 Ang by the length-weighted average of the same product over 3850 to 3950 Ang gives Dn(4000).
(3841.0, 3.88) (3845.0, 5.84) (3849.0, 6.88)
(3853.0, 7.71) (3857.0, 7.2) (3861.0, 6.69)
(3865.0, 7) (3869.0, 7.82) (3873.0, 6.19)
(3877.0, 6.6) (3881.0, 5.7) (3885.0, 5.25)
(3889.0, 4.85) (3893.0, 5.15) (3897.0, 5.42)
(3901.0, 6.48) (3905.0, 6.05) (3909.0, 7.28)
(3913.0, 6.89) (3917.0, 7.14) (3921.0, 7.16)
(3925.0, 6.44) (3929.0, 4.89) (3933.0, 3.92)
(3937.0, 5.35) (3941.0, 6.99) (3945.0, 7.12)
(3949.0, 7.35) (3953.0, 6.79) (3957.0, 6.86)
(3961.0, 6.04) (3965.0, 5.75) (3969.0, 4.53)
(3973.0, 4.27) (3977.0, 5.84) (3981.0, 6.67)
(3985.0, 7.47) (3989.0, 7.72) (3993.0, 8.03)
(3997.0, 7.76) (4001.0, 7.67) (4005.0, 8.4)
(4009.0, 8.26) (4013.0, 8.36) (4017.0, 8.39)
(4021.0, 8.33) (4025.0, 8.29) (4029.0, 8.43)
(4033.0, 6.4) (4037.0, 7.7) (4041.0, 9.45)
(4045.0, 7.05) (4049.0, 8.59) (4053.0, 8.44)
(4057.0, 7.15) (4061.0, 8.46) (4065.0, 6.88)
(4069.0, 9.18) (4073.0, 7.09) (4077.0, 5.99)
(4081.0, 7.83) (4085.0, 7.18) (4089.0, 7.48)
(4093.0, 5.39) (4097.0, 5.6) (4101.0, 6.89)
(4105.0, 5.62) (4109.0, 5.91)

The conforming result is 1.30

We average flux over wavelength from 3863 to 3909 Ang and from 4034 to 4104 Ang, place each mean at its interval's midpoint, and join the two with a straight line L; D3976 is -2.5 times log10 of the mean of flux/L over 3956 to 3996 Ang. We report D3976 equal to 0.07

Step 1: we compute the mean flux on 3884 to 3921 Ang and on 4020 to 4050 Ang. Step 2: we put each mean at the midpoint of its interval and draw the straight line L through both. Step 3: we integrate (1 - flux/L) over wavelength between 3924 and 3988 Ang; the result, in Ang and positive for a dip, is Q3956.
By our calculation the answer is 7.9 Ang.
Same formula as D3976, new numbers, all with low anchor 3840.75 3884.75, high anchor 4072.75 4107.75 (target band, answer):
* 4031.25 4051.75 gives -0.20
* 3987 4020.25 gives -0.23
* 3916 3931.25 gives 0.04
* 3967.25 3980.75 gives 0.27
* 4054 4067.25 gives -0.17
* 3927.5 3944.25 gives 0.20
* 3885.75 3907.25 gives 0.17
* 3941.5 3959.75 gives -0.07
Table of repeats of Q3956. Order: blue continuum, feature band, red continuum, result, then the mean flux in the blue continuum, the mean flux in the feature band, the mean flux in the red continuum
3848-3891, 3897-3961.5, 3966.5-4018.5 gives 4.09 Ang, 6.53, 6.4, 7.16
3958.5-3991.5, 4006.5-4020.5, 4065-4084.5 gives -3.68 Ang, 6.08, 8.34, 7.43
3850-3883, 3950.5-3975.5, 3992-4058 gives 6.06 Ang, 6.86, 5.74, 8.05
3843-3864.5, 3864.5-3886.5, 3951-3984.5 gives 0.93 Ang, 6.87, 6.41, 5.92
